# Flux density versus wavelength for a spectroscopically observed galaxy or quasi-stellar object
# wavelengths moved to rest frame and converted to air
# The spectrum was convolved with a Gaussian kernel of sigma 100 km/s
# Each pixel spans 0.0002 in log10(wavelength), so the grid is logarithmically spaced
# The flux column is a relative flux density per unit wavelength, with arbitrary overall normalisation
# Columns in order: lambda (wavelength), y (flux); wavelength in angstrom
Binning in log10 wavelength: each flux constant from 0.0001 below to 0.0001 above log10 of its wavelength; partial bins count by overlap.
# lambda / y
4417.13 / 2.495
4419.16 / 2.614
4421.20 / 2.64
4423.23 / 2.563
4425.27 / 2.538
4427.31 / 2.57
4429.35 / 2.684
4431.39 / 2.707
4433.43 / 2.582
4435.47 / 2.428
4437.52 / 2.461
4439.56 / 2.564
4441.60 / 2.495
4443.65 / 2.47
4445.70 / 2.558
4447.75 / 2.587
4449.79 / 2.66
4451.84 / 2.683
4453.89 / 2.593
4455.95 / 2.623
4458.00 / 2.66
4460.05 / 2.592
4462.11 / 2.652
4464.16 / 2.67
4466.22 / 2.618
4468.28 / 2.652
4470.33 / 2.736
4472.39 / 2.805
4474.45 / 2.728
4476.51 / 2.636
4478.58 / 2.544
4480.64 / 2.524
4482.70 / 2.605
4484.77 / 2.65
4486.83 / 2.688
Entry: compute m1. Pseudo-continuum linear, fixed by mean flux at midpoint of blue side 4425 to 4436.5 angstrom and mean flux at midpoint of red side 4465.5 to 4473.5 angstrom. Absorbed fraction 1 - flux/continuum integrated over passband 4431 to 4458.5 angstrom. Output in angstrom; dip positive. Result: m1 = 0.6 angstrom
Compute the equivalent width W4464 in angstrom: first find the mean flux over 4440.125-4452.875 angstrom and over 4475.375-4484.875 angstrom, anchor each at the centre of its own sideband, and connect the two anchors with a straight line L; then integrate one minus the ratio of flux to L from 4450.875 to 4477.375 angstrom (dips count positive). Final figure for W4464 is -0.9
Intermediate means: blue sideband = 2.58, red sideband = 2.59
